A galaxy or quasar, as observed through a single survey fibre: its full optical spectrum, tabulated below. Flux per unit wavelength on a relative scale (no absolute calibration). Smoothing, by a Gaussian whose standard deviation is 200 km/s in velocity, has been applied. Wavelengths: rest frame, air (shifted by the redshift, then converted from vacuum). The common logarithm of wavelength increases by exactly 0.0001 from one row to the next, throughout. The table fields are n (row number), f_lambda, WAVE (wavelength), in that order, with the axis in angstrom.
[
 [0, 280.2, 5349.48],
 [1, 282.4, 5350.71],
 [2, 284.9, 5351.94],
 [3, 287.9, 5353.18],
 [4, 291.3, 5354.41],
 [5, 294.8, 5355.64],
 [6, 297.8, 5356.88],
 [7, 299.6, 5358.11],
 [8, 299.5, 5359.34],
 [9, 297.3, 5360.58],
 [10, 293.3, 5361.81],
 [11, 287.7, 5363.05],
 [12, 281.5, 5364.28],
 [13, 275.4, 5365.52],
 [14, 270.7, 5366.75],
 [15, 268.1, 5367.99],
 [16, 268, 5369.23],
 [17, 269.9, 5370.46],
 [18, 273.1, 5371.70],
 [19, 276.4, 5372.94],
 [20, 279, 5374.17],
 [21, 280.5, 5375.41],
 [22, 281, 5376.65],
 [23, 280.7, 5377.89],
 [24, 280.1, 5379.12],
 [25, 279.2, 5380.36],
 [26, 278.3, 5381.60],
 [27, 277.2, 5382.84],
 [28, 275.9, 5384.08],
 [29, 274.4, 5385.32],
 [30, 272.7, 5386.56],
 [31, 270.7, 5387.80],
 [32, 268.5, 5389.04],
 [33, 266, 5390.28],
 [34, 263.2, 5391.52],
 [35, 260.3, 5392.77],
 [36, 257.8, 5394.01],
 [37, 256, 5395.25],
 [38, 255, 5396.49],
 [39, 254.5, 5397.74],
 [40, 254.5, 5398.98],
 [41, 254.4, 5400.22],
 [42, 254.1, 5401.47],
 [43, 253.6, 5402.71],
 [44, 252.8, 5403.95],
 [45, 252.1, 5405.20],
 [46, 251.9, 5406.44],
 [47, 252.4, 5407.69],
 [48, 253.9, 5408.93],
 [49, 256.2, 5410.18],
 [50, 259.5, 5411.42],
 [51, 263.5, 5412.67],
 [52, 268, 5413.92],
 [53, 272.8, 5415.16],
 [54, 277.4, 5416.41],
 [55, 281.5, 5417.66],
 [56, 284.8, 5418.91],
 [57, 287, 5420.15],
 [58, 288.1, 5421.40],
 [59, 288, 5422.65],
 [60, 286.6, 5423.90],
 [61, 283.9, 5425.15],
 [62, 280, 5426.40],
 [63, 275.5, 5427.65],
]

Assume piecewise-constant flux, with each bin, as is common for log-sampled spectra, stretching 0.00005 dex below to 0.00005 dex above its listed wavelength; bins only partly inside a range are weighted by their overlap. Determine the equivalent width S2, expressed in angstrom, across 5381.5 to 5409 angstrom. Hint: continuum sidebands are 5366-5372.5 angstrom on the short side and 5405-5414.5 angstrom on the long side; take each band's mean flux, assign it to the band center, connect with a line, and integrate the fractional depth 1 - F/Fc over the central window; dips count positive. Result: 0.1 angstrom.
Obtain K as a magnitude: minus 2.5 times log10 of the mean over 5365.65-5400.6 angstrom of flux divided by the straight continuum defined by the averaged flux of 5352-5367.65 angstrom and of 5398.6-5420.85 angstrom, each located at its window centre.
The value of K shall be 0.029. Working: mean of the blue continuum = 289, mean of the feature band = 270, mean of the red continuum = 263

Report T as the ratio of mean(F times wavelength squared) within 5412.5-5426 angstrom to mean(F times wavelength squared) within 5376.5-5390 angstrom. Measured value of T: 1.0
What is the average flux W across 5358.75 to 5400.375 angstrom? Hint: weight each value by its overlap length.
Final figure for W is 273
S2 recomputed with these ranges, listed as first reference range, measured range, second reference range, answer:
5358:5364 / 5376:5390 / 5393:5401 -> -0.3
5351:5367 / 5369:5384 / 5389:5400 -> -0.2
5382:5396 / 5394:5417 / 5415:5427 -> 1.5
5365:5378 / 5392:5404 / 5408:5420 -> 0.7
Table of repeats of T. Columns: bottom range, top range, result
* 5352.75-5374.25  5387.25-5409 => 0.92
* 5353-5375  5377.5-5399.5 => 0.95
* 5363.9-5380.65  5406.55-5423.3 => 1.00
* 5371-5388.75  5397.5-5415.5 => 0.94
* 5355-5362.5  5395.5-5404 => 0.87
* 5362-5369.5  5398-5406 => 0.93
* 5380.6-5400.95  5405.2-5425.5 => 1.03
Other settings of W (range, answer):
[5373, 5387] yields 278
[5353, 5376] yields 284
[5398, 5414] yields 256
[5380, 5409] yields 262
